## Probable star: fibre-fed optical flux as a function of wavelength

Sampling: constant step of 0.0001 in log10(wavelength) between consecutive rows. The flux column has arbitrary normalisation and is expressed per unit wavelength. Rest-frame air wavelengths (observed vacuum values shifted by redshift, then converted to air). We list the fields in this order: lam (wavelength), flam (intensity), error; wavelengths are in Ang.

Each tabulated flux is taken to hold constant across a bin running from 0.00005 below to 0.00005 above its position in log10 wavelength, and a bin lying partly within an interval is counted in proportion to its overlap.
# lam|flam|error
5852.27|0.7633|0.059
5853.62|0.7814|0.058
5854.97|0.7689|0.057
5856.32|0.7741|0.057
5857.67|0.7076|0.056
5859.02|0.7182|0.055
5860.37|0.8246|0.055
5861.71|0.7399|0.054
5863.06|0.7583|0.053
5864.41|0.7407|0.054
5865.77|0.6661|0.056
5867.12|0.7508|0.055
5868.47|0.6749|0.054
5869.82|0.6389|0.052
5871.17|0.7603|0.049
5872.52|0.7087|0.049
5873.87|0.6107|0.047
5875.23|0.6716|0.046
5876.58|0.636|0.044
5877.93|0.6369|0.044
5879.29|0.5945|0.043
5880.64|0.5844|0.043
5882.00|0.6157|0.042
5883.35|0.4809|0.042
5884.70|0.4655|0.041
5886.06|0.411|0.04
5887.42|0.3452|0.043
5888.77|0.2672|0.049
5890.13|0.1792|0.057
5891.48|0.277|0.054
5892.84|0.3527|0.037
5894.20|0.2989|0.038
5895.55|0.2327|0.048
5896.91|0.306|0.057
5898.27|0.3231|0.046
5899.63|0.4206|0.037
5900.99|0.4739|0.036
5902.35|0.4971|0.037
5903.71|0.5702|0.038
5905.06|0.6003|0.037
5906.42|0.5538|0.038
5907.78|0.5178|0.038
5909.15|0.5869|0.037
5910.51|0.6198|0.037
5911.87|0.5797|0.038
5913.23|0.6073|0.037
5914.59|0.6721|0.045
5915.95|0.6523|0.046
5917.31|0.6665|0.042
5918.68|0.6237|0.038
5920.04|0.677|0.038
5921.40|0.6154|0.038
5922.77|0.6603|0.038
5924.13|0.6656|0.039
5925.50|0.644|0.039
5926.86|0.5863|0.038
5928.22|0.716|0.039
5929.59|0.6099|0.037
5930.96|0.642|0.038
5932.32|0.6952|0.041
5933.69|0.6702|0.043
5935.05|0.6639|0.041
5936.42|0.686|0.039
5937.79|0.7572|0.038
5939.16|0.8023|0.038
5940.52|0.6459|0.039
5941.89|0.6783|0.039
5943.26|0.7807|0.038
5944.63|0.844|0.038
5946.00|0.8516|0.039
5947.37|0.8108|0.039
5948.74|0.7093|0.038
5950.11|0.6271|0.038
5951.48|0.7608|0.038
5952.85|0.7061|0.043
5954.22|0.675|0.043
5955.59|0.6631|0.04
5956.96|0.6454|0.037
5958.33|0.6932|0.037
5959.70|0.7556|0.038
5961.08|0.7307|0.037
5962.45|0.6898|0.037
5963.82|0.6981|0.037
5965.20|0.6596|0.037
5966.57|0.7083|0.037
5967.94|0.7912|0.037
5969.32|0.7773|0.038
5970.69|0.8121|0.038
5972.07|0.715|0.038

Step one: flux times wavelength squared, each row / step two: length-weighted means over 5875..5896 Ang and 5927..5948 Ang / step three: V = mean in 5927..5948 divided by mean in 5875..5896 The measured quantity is 1.67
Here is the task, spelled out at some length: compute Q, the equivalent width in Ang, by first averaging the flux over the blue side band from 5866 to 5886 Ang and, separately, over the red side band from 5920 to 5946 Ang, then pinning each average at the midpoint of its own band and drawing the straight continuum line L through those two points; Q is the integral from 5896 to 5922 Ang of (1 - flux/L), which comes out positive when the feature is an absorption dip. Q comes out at 4.4 Ang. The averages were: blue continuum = 0.625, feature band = 0.553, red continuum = 0.691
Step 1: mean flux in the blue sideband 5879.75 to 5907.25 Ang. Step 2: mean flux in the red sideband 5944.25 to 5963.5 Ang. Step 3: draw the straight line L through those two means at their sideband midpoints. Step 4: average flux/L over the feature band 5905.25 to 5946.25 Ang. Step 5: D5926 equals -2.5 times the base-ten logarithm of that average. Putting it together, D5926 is -0.15 mag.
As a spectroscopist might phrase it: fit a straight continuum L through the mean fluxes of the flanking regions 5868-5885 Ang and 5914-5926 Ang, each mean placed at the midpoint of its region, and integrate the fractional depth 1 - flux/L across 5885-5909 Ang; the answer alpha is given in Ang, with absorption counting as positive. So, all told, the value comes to 9.1 Ang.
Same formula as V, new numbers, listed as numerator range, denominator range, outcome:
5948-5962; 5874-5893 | 1.51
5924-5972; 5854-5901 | 1.31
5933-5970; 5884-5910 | 1.81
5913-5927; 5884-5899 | 2.07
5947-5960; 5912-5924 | 1.10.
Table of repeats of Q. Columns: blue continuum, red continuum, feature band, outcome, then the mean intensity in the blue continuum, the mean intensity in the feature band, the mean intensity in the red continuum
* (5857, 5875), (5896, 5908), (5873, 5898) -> 6.3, 0.714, 0.442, 0.467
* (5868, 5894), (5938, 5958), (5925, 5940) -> 0.0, 0.516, 0.68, 0.729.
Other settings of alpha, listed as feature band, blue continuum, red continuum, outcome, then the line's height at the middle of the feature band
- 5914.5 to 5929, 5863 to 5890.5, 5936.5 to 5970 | 0.3 Ang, 0.667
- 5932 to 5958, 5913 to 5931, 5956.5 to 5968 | -1.5 Ang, 0.68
